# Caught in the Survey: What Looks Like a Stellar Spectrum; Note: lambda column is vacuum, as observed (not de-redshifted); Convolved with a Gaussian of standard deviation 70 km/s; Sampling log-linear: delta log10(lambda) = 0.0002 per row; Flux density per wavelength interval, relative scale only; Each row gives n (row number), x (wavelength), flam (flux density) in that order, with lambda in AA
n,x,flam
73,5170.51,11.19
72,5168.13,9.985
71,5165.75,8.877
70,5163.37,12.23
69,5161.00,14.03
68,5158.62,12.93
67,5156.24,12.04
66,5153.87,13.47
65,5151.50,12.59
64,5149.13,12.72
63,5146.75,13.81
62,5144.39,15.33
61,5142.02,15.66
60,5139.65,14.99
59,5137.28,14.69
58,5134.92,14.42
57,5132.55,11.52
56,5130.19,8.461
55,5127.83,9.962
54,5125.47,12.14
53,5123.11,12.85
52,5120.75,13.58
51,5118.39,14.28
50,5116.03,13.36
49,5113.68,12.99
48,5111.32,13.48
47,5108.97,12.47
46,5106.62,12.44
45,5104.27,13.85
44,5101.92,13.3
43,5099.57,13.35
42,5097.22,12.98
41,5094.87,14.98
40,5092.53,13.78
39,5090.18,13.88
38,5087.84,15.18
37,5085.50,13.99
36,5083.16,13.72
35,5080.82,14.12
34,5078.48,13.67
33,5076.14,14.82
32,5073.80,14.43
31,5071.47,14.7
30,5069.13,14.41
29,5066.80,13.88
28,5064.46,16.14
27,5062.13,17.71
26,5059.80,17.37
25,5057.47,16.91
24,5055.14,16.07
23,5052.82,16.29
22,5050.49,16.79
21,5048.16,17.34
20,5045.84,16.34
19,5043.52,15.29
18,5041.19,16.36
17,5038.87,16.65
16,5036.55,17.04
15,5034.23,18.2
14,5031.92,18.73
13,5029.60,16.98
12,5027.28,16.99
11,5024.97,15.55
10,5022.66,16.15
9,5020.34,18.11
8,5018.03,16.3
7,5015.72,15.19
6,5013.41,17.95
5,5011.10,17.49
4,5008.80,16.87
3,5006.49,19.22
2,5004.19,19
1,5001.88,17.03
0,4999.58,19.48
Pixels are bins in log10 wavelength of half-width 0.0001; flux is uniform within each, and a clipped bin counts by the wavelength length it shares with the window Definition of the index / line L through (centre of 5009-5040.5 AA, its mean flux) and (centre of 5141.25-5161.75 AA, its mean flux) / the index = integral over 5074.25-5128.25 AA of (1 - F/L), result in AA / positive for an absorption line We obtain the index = 5.2 AA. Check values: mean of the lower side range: 17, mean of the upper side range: 13.6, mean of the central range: 13.5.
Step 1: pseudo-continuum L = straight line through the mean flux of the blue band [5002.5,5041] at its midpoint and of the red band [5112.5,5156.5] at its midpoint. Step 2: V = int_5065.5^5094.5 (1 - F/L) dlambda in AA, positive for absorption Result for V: 1.7 AA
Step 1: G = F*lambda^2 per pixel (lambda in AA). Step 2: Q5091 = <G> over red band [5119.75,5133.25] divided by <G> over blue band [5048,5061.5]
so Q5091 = 0.70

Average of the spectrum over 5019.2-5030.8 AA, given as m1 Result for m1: 16.8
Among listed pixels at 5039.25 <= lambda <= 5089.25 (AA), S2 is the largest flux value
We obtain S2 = 17.71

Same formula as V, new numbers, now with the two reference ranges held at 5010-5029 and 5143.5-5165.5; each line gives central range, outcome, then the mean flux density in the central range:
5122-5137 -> 2.1 AA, 11.7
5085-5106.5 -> 1.2 AA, 13.8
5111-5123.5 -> 0.5 AA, 13.4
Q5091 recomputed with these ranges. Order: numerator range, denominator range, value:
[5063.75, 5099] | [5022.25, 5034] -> 0.85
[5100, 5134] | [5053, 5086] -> 0.84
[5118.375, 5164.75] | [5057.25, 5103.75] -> 0.91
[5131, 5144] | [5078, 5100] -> 1.03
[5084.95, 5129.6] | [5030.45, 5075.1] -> 0.83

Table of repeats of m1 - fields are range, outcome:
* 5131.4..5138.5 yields 13.6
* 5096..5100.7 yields 13.2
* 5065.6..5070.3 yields 14.1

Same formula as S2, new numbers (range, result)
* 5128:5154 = 15.66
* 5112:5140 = 14.99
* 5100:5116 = 13.85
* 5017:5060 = 18.73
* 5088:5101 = 14.98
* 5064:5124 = 16.14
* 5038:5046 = 16.65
